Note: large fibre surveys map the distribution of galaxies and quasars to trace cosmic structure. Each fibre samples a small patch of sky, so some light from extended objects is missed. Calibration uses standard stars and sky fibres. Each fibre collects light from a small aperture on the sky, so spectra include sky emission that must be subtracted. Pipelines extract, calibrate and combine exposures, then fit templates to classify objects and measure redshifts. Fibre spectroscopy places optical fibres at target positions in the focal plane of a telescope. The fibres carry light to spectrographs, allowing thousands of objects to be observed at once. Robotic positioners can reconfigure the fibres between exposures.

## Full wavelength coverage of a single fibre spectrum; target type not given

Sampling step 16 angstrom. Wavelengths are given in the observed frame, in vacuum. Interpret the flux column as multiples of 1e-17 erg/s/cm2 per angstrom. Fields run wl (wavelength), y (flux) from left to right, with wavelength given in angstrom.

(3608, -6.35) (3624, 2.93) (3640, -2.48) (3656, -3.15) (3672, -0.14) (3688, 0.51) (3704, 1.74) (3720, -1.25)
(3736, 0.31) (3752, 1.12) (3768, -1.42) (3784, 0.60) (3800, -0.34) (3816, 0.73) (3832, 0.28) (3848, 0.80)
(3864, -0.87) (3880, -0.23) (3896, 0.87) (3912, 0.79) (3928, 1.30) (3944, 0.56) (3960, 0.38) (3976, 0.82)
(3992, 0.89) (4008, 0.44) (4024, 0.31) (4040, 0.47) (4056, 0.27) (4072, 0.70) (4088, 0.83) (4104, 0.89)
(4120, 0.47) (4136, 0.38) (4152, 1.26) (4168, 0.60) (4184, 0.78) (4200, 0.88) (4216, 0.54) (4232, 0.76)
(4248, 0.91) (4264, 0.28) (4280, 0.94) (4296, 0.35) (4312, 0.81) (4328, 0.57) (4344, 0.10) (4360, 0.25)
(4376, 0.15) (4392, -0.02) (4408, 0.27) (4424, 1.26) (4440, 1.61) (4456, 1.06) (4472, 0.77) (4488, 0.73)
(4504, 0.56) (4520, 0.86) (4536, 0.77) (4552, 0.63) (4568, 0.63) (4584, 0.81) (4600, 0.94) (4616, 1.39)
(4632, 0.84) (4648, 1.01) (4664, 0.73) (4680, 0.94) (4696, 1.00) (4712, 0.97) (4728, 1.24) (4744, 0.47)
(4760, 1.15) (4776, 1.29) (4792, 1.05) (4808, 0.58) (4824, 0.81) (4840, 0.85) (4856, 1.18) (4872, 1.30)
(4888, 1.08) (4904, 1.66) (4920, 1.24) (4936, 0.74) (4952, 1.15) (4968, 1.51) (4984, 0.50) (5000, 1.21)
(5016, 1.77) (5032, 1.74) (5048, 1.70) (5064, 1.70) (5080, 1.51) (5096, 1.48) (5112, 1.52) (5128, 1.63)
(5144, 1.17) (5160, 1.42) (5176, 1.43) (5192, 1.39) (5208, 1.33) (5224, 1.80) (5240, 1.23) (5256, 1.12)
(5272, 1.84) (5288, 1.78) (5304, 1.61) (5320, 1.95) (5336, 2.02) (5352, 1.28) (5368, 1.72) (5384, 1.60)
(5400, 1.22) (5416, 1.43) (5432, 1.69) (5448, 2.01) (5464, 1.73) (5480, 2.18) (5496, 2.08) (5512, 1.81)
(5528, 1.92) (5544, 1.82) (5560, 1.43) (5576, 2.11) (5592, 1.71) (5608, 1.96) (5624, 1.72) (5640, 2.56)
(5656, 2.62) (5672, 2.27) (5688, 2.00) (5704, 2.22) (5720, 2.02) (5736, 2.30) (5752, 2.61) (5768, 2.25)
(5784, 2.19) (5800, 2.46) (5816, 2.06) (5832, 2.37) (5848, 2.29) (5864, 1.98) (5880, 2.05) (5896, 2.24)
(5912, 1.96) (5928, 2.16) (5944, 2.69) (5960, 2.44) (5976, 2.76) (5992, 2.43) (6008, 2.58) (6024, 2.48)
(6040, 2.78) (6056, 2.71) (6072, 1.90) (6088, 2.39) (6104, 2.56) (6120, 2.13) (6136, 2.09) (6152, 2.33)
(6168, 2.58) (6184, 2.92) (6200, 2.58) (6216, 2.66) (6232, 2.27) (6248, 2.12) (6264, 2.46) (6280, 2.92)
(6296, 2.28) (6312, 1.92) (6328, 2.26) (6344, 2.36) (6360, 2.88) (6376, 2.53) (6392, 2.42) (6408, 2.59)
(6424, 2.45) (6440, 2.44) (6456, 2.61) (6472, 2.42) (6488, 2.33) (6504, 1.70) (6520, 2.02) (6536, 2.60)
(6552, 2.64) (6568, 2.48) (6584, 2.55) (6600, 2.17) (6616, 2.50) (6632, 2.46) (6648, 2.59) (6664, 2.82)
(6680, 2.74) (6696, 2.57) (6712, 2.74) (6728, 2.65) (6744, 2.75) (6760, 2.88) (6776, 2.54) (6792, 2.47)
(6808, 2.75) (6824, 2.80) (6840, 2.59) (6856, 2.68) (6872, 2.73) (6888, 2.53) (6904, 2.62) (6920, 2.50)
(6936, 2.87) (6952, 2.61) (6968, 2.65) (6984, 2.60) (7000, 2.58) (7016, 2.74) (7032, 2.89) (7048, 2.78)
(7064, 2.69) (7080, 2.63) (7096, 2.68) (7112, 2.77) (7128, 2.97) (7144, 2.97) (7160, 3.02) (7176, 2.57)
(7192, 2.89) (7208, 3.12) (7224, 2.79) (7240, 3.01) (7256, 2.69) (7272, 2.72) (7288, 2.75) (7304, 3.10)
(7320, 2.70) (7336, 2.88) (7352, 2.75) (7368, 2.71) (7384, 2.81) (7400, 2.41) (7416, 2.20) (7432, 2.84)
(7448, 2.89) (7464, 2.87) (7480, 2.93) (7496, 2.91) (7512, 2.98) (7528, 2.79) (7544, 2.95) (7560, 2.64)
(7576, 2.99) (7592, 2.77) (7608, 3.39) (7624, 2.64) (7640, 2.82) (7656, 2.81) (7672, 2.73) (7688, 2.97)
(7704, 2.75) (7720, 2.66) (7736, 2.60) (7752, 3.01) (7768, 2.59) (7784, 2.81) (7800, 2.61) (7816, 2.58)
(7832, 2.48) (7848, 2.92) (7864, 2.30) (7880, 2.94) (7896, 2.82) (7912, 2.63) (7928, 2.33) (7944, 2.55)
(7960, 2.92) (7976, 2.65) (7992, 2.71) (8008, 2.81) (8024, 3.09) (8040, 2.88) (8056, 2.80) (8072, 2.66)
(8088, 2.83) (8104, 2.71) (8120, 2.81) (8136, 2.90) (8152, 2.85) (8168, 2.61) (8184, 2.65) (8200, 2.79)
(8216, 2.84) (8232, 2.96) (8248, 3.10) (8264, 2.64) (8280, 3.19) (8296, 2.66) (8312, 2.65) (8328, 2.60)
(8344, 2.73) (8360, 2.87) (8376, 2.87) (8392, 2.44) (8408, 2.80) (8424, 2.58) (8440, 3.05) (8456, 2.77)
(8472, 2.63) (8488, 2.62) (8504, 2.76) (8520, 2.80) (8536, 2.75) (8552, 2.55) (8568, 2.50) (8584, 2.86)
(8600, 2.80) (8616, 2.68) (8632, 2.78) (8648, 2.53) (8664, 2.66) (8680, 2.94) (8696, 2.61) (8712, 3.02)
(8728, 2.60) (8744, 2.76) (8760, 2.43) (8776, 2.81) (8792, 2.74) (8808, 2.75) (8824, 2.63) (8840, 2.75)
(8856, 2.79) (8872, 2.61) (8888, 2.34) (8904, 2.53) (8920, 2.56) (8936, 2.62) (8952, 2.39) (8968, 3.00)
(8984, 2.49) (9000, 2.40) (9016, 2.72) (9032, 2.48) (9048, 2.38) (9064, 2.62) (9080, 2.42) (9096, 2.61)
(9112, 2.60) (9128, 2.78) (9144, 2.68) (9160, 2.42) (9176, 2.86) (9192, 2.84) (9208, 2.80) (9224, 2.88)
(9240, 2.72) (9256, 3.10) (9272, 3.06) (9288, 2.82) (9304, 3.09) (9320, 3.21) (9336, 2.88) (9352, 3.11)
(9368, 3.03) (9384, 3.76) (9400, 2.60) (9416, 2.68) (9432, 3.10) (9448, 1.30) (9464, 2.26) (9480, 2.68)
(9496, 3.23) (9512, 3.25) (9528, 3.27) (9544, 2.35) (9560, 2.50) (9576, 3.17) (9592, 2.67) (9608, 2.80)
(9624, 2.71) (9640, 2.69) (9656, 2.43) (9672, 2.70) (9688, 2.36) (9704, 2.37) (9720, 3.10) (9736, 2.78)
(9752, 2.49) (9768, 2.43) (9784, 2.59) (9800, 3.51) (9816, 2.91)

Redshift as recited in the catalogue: 0.26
